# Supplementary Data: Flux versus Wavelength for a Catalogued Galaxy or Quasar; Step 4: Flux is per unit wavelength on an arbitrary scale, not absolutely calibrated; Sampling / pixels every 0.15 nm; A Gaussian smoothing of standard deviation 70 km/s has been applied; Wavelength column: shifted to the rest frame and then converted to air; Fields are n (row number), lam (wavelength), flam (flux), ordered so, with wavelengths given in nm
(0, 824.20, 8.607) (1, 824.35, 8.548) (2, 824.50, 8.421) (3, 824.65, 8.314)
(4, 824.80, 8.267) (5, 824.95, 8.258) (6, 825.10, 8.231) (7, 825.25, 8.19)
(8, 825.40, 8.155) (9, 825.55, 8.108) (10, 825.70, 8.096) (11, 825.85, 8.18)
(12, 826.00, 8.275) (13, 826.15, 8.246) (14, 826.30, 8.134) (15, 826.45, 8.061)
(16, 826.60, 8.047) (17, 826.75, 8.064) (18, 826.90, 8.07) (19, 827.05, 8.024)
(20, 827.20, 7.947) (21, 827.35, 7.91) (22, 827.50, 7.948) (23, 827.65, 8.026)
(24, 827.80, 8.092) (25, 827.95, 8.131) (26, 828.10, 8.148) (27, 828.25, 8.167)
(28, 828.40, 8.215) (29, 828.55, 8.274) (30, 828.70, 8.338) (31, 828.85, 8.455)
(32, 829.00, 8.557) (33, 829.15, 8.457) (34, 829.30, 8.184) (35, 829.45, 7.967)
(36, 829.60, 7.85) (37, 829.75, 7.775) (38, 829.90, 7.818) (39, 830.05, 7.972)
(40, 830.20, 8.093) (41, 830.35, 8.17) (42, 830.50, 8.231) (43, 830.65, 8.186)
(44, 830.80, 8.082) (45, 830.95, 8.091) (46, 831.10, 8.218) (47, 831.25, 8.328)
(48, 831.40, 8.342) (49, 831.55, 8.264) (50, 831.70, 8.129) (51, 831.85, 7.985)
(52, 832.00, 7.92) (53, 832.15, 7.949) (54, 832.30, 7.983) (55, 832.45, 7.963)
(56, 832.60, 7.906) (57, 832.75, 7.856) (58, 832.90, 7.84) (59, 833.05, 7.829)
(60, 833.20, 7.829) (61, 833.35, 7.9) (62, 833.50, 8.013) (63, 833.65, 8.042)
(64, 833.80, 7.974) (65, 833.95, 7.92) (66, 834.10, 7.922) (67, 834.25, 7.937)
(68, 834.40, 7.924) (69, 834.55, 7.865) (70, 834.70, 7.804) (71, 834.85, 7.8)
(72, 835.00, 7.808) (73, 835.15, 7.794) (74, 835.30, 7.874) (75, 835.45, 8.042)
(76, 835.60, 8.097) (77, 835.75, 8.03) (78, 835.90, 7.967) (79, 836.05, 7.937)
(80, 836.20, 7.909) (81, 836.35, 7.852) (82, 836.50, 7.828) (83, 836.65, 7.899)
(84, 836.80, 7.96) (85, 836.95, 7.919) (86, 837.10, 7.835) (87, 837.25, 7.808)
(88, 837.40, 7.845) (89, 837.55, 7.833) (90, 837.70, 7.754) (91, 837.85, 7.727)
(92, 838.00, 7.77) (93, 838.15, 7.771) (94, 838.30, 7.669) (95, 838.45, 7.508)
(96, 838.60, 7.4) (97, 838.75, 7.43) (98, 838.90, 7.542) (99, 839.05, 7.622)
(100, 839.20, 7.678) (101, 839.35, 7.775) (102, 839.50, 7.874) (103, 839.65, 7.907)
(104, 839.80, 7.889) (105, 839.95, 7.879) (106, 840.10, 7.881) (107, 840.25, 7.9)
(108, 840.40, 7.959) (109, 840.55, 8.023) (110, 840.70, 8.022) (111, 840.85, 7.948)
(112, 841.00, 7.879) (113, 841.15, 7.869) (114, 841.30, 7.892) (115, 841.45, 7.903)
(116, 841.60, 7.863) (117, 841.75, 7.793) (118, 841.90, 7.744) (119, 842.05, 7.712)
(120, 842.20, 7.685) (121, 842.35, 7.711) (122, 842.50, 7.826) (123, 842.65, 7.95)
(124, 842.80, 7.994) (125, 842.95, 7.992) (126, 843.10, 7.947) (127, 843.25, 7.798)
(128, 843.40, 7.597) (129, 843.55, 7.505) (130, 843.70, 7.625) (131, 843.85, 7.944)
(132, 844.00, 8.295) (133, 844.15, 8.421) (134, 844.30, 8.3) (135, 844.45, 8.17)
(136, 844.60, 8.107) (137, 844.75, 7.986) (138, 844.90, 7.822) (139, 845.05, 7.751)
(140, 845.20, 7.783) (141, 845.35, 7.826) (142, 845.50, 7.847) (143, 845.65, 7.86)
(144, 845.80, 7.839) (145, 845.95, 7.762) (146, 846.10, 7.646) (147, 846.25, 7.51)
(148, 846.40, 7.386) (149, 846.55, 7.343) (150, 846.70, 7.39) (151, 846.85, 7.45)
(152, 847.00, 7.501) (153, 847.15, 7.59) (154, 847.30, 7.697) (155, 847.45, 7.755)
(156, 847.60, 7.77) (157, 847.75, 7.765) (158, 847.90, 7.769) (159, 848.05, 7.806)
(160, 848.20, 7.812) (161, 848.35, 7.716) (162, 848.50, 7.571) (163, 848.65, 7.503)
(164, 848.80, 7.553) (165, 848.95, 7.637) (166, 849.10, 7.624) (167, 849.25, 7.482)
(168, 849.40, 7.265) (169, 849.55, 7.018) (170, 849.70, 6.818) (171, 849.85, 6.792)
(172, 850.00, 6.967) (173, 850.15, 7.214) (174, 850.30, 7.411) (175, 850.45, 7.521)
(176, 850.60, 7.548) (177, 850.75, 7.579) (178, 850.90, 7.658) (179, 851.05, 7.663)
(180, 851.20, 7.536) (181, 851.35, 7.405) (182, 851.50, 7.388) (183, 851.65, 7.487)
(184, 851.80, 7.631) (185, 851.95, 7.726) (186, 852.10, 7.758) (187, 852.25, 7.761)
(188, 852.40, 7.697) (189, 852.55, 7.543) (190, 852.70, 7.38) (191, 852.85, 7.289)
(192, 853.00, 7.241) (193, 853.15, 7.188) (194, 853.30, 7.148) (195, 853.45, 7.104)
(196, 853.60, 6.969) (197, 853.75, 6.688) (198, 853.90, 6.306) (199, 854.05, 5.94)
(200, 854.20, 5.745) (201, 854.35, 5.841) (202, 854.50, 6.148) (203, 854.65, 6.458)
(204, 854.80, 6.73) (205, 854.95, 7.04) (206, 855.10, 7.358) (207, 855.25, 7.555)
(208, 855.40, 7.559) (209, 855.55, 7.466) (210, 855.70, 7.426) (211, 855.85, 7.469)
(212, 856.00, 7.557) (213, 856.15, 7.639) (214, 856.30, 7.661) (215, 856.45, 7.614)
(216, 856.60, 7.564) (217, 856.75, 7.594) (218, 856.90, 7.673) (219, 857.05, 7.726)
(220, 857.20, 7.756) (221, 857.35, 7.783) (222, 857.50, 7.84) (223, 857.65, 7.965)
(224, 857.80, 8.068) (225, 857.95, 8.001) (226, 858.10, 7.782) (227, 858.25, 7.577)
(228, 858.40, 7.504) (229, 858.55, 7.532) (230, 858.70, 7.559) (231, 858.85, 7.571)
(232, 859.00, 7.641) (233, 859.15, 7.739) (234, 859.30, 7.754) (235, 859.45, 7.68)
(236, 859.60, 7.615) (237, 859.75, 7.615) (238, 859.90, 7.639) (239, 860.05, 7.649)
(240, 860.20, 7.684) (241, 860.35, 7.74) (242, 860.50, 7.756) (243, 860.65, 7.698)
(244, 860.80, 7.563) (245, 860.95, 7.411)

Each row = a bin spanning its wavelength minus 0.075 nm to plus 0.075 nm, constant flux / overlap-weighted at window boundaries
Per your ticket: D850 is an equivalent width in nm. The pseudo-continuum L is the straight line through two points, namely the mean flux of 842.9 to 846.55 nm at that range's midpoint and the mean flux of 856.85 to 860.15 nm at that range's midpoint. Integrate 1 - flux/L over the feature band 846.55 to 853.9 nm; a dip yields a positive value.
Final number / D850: 0.34 nm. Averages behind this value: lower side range 7.85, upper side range 7.71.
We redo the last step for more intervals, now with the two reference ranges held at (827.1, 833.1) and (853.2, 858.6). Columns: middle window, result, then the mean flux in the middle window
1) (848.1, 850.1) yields 0.031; 7.37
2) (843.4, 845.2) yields -0.078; 7.97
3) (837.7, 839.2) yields 0.040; 7.62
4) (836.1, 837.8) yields 0.003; 7.86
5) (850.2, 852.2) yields -0.038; 7.56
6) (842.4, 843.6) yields -0.023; 7.83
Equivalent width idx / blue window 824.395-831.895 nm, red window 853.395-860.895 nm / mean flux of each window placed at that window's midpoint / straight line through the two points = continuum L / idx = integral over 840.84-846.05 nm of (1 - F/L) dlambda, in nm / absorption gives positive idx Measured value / -0.09 nm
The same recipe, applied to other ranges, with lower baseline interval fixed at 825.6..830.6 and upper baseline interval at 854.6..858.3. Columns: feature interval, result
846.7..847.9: 0.02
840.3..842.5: 0.00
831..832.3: -0.01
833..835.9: 0.03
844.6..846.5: 0.00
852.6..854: 0.11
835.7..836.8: 0.01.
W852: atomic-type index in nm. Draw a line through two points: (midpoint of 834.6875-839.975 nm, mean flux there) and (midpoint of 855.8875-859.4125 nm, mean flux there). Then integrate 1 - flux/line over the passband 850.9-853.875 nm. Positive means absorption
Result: 0.130 nm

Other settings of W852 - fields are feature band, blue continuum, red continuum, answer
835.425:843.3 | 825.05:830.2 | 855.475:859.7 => 0.11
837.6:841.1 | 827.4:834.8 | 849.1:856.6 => -0.02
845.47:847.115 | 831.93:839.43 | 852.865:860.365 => 0.00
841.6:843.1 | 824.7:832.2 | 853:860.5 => -0.01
